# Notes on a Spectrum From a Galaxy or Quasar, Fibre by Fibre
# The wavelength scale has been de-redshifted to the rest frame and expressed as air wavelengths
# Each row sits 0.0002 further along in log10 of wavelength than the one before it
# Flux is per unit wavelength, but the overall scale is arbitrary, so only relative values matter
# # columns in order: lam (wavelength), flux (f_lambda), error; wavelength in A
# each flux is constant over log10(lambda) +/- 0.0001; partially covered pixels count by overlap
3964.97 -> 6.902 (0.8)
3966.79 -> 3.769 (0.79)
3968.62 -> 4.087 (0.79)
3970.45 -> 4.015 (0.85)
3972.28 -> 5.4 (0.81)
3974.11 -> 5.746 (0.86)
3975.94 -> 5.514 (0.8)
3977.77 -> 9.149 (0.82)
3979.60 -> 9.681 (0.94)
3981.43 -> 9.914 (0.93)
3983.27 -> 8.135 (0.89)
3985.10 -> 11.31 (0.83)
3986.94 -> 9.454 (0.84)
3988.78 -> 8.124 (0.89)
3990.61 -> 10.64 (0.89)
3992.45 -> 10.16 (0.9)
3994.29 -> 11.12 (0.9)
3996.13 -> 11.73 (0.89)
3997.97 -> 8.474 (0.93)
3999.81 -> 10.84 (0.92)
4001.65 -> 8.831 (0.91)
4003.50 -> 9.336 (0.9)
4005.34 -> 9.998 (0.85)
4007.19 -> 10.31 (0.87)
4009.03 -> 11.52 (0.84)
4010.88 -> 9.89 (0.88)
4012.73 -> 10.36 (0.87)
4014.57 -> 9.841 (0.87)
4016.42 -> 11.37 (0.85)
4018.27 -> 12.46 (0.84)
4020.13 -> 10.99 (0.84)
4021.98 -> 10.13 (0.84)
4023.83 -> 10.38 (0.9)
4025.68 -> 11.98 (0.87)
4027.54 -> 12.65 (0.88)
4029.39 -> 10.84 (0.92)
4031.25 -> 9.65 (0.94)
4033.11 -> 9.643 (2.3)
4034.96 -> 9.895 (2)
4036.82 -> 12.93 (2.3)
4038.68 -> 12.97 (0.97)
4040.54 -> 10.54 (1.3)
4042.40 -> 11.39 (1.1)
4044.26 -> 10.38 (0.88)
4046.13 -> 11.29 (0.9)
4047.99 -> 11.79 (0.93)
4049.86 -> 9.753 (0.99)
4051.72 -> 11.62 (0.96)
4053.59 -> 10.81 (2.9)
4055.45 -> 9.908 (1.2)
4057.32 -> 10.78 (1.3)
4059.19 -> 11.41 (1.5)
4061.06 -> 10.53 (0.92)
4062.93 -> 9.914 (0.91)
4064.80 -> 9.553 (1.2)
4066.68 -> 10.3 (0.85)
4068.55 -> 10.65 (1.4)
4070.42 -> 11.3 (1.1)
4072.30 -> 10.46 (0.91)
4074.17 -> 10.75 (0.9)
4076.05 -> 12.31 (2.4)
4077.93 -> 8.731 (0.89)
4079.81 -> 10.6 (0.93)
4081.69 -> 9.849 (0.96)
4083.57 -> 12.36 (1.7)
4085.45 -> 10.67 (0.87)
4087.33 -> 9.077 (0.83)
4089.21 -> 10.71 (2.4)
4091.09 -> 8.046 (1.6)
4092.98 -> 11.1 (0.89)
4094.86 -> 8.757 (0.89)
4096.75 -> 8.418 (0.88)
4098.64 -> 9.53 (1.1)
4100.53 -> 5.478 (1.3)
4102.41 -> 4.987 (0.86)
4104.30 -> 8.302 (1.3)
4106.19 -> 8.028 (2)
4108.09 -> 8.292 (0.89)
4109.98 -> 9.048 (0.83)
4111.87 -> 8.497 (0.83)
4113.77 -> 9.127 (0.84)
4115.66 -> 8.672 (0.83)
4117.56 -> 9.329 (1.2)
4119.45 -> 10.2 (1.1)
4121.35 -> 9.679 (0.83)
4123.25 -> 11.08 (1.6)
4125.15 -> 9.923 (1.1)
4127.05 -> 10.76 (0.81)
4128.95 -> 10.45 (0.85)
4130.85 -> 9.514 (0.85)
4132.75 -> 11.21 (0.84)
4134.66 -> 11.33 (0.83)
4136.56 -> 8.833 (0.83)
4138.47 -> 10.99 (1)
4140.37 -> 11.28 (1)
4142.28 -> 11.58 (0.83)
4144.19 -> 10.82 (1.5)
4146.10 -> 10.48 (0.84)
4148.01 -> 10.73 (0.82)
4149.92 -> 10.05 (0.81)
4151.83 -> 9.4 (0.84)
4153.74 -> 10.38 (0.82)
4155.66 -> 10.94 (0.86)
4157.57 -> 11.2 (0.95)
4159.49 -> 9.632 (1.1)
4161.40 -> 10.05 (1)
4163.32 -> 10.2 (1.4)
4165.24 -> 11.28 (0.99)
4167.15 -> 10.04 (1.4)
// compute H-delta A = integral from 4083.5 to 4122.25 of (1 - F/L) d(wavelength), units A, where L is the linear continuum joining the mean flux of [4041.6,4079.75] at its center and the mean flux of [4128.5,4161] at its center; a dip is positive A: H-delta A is 6.2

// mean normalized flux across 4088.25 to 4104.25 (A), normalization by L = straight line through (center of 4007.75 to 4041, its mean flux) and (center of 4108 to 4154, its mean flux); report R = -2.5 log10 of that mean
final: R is 0.235 mag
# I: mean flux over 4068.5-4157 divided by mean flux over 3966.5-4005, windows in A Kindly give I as 1.2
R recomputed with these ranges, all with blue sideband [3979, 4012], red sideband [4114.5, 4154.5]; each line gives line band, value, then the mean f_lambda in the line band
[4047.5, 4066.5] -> -0.046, 10.6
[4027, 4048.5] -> -0.108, 11.1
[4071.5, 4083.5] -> -0.043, 10.6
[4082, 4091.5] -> -0.009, 10.3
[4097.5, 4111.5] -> 0.308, 7.71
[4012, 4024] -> -0.083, 10.8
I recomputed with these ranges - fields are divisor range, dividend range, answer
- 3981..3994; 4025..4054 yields 1.14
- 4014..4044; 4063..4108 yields 0.86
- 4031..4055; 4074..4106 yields 0.85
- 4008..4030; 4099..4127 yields 0.79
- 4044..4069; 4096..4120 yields 0.78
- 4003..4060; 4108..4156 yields 0.93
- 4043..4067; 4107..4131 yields 0.90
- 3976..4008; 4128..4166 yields 1.08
